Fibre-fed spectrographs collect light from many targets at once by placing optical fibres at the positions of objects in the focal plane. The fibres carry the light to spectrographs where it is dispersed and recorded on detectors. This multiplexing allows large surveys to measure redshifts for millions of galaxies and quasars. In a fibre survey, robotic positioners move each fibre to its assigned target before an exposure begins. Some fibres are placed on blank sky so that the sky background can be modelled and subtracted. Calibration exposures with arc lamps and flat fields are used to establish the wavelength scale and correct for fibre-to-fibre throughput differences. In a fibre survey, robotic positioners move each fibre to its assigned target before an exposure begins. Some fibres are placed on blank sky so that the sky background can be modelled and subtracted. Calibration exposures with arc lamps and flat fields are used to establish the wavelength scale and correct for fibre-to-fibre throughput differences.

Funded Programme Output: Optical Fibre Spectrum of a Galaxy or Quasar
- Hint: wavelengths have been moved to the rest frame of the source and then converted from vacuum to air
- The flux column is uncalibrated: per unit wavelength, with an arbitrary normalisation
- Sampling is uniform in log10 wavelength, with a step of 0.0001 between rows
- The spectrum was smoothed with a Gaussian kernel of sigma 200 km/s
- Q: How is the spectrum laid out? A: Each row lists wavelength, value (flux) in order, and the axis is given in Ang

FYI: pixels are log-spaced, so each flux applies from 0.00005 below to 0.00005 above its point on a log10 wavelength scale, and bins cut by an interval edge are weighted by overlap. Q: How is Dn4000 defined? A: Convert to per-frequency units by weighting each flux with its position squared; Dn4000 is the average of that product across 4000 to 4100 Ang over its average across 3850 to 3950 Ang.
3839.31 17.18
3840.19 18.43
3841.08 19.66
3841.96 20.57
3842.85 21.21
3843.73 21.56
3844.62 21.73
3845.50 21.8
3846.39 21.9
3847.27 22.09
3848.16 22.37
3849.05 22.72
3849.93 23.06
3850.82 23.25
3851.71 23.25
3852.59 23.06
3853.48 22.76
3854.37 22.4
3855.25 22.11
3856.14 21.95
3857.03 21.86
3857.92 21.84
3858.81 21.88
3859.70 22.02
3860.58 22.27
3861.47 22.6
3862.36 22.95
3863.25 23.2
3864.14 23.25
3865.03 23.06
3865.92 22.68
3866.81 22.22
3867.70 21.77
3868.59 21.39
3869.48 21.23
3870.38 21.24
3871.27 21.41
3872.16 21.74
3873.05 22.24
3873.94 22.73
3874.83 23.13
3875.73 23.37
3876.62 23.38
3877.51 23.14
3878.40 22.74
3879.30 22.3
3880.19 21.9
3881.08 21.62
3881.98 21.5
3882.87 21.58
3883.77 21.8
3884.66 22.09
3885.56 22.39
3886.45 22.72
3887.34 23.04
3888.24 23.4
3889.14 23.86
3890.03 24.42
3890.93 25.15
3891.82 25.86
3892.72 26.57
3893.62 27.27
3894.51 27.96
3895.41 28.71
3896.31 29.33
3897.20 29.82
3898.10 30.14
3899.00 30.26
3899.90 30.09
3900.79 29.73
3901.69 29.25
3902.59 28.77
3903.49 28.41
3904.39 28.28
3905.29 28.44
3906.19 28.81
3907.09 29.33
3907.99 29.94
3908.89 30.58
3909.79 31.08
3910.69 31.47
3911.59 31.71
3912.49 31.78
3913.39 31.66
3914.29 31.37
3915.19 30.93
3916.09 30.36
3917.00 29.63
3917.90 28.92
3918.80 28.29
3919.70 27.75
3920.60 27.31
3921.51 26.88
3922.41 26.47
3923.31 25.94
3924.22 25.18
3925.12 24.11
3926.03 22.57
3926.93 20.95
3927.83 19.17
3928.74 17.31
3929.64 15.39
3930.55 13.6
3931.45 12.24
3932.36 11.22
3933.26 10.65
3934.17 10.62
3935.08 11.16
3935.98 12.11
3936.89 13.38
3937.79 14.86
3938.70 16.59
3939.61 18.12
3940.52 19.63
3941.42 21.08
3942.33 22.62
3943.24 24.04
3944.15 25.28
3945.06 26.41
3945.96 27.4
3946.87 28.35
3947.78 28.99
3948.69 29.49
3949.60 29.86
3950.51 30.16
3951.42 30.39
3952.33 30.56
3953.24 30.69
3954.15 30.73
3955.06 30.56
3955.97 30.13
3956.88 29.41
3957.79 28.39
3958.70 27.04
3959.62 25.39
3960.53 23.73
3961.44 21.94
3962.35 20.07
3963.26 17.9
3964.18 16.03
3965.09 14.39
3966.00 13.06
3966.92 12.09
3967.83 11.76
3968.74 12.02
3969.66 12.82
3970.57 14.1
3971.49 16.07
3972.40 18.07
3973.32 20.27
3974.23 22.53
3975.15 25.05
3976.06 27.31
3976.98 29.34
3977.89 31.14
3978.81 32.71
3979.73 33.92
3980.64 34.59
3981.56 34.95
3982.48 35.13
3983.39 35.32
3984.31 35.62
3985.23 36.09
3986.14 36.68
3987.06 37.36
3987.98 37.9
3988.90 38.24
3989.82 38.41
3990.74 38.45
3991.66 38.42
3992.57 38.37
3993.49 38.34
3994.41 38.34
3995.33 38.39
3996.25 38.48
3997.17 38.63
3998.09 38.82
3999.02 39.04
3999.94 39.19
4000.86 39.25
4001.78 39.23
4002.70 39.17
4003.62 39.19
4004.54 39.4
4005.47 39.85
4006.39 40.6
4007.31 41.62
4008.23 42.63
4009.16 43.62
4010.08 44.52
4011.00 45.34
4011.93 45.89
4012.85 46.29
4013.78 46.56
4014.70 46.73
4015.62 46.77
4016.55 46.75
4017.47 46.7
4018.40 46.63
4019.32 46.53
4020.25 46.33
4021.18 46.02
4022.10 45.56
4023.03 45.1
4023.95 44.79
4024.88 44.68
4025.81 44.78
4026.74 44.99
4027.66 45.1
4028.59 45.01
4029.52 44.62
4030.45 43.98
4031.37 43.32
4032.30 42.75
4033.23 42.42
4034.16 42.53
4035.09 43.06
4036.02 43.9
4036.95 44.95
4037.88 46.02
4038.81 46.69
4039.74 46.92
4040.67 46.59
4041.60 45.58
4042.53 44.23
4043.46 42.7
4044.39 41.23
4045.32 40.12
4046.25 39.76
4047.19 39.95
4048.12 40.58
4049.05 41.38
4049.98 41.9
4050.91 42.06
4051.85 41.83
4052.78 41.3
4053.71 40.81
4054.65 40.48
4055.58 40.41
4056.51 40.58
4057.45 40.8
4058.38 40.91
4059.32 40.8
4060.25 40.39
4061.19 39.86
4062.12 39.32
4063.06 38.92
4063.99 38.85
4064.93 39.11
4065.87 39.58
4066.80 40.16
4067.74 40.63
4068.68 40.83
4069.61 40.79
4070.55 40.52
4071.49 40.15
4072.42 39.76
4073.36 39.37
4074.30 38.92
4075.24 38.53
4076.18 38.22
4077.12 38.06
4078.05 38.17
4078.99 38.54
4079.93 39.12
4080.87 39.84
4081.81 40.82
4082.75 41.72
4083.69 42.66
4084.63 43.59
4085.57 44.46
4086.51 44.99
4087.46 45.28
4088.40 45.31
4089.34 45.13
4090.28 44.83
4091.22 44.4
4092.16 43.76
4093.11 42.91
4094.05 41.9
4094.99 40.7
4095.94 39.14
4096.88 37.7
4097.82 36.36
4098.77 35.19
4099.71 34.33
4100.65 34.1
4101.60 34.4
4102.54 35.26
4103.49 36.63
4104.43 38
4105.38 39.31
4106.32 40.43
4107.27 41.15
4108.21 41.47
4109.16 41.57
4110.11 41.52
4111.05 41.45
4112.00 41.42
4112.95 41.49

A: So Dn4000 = 1.9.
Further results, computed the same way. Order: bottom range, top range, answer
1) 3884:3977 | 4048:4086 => 1.80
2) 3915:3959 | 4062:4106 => 1.83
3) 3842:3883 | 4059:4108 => 2.01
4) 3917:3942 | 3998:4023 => 2.32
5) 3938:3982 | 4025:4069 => 1.83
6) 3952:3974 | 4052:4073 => 2.01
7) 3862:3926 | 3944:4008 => 1.22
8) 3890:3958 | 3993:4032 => 1.76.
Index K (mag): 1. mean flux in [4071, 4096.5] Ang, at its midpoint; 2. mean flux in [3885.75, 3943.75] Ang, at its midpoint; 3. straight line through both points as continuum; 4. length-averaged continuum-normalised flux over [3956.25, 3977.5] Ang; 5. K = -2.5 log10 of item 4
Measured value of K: 0.42 mag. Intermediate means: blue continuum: 24.5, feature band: 20.1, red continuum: 41.5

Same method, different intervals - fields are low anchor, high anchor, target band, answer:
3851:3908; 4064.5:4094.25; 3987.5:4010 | -0.145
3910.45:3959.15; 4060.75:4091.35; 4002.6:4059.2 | -0.222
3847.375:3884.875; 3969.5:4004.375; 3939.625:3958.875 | 0.099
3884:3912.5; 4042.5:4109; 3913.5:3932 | 0.207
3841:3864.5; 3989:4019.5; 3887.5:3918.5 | -0.006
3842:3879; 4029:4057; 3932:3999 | 0.289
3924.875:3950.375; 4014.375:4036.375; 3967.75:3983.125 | 0.245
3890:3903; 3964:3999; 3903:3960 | 0.156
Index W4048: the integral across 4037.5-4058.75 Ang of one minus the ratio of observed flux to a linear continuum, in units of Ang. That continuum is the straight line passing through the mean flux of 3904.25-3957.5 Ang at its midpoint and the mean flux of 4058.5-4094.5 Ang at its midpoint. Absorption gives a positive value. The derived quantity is -2.50 Ang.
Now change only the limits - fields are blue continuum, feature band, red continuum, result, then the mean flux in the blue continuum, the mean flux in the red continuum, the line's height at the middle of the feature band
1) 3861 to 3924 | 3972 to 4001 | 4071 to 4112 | -1.53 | 26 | 40.2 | 32.7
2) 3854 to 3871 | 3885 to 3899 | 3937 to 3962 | -1.62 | 22.2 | 25.8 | 23.4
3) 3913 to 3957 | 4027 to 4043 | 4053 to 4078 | -3.77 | 23.6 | 39.9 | 36.1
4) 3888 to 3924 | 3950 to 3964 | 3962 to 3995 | 0.52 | 28.7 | 27.7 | 28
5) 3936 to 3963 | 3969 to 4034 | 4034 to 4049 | -4.82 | 25.1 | 43.4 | 35.4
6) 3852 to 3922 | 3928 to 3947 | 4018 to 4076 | 8.21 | 25.5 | 42.3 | 30.8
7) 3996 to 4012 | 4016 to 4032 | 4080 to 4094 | -1.54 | 40.7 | 43.4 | 41.3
